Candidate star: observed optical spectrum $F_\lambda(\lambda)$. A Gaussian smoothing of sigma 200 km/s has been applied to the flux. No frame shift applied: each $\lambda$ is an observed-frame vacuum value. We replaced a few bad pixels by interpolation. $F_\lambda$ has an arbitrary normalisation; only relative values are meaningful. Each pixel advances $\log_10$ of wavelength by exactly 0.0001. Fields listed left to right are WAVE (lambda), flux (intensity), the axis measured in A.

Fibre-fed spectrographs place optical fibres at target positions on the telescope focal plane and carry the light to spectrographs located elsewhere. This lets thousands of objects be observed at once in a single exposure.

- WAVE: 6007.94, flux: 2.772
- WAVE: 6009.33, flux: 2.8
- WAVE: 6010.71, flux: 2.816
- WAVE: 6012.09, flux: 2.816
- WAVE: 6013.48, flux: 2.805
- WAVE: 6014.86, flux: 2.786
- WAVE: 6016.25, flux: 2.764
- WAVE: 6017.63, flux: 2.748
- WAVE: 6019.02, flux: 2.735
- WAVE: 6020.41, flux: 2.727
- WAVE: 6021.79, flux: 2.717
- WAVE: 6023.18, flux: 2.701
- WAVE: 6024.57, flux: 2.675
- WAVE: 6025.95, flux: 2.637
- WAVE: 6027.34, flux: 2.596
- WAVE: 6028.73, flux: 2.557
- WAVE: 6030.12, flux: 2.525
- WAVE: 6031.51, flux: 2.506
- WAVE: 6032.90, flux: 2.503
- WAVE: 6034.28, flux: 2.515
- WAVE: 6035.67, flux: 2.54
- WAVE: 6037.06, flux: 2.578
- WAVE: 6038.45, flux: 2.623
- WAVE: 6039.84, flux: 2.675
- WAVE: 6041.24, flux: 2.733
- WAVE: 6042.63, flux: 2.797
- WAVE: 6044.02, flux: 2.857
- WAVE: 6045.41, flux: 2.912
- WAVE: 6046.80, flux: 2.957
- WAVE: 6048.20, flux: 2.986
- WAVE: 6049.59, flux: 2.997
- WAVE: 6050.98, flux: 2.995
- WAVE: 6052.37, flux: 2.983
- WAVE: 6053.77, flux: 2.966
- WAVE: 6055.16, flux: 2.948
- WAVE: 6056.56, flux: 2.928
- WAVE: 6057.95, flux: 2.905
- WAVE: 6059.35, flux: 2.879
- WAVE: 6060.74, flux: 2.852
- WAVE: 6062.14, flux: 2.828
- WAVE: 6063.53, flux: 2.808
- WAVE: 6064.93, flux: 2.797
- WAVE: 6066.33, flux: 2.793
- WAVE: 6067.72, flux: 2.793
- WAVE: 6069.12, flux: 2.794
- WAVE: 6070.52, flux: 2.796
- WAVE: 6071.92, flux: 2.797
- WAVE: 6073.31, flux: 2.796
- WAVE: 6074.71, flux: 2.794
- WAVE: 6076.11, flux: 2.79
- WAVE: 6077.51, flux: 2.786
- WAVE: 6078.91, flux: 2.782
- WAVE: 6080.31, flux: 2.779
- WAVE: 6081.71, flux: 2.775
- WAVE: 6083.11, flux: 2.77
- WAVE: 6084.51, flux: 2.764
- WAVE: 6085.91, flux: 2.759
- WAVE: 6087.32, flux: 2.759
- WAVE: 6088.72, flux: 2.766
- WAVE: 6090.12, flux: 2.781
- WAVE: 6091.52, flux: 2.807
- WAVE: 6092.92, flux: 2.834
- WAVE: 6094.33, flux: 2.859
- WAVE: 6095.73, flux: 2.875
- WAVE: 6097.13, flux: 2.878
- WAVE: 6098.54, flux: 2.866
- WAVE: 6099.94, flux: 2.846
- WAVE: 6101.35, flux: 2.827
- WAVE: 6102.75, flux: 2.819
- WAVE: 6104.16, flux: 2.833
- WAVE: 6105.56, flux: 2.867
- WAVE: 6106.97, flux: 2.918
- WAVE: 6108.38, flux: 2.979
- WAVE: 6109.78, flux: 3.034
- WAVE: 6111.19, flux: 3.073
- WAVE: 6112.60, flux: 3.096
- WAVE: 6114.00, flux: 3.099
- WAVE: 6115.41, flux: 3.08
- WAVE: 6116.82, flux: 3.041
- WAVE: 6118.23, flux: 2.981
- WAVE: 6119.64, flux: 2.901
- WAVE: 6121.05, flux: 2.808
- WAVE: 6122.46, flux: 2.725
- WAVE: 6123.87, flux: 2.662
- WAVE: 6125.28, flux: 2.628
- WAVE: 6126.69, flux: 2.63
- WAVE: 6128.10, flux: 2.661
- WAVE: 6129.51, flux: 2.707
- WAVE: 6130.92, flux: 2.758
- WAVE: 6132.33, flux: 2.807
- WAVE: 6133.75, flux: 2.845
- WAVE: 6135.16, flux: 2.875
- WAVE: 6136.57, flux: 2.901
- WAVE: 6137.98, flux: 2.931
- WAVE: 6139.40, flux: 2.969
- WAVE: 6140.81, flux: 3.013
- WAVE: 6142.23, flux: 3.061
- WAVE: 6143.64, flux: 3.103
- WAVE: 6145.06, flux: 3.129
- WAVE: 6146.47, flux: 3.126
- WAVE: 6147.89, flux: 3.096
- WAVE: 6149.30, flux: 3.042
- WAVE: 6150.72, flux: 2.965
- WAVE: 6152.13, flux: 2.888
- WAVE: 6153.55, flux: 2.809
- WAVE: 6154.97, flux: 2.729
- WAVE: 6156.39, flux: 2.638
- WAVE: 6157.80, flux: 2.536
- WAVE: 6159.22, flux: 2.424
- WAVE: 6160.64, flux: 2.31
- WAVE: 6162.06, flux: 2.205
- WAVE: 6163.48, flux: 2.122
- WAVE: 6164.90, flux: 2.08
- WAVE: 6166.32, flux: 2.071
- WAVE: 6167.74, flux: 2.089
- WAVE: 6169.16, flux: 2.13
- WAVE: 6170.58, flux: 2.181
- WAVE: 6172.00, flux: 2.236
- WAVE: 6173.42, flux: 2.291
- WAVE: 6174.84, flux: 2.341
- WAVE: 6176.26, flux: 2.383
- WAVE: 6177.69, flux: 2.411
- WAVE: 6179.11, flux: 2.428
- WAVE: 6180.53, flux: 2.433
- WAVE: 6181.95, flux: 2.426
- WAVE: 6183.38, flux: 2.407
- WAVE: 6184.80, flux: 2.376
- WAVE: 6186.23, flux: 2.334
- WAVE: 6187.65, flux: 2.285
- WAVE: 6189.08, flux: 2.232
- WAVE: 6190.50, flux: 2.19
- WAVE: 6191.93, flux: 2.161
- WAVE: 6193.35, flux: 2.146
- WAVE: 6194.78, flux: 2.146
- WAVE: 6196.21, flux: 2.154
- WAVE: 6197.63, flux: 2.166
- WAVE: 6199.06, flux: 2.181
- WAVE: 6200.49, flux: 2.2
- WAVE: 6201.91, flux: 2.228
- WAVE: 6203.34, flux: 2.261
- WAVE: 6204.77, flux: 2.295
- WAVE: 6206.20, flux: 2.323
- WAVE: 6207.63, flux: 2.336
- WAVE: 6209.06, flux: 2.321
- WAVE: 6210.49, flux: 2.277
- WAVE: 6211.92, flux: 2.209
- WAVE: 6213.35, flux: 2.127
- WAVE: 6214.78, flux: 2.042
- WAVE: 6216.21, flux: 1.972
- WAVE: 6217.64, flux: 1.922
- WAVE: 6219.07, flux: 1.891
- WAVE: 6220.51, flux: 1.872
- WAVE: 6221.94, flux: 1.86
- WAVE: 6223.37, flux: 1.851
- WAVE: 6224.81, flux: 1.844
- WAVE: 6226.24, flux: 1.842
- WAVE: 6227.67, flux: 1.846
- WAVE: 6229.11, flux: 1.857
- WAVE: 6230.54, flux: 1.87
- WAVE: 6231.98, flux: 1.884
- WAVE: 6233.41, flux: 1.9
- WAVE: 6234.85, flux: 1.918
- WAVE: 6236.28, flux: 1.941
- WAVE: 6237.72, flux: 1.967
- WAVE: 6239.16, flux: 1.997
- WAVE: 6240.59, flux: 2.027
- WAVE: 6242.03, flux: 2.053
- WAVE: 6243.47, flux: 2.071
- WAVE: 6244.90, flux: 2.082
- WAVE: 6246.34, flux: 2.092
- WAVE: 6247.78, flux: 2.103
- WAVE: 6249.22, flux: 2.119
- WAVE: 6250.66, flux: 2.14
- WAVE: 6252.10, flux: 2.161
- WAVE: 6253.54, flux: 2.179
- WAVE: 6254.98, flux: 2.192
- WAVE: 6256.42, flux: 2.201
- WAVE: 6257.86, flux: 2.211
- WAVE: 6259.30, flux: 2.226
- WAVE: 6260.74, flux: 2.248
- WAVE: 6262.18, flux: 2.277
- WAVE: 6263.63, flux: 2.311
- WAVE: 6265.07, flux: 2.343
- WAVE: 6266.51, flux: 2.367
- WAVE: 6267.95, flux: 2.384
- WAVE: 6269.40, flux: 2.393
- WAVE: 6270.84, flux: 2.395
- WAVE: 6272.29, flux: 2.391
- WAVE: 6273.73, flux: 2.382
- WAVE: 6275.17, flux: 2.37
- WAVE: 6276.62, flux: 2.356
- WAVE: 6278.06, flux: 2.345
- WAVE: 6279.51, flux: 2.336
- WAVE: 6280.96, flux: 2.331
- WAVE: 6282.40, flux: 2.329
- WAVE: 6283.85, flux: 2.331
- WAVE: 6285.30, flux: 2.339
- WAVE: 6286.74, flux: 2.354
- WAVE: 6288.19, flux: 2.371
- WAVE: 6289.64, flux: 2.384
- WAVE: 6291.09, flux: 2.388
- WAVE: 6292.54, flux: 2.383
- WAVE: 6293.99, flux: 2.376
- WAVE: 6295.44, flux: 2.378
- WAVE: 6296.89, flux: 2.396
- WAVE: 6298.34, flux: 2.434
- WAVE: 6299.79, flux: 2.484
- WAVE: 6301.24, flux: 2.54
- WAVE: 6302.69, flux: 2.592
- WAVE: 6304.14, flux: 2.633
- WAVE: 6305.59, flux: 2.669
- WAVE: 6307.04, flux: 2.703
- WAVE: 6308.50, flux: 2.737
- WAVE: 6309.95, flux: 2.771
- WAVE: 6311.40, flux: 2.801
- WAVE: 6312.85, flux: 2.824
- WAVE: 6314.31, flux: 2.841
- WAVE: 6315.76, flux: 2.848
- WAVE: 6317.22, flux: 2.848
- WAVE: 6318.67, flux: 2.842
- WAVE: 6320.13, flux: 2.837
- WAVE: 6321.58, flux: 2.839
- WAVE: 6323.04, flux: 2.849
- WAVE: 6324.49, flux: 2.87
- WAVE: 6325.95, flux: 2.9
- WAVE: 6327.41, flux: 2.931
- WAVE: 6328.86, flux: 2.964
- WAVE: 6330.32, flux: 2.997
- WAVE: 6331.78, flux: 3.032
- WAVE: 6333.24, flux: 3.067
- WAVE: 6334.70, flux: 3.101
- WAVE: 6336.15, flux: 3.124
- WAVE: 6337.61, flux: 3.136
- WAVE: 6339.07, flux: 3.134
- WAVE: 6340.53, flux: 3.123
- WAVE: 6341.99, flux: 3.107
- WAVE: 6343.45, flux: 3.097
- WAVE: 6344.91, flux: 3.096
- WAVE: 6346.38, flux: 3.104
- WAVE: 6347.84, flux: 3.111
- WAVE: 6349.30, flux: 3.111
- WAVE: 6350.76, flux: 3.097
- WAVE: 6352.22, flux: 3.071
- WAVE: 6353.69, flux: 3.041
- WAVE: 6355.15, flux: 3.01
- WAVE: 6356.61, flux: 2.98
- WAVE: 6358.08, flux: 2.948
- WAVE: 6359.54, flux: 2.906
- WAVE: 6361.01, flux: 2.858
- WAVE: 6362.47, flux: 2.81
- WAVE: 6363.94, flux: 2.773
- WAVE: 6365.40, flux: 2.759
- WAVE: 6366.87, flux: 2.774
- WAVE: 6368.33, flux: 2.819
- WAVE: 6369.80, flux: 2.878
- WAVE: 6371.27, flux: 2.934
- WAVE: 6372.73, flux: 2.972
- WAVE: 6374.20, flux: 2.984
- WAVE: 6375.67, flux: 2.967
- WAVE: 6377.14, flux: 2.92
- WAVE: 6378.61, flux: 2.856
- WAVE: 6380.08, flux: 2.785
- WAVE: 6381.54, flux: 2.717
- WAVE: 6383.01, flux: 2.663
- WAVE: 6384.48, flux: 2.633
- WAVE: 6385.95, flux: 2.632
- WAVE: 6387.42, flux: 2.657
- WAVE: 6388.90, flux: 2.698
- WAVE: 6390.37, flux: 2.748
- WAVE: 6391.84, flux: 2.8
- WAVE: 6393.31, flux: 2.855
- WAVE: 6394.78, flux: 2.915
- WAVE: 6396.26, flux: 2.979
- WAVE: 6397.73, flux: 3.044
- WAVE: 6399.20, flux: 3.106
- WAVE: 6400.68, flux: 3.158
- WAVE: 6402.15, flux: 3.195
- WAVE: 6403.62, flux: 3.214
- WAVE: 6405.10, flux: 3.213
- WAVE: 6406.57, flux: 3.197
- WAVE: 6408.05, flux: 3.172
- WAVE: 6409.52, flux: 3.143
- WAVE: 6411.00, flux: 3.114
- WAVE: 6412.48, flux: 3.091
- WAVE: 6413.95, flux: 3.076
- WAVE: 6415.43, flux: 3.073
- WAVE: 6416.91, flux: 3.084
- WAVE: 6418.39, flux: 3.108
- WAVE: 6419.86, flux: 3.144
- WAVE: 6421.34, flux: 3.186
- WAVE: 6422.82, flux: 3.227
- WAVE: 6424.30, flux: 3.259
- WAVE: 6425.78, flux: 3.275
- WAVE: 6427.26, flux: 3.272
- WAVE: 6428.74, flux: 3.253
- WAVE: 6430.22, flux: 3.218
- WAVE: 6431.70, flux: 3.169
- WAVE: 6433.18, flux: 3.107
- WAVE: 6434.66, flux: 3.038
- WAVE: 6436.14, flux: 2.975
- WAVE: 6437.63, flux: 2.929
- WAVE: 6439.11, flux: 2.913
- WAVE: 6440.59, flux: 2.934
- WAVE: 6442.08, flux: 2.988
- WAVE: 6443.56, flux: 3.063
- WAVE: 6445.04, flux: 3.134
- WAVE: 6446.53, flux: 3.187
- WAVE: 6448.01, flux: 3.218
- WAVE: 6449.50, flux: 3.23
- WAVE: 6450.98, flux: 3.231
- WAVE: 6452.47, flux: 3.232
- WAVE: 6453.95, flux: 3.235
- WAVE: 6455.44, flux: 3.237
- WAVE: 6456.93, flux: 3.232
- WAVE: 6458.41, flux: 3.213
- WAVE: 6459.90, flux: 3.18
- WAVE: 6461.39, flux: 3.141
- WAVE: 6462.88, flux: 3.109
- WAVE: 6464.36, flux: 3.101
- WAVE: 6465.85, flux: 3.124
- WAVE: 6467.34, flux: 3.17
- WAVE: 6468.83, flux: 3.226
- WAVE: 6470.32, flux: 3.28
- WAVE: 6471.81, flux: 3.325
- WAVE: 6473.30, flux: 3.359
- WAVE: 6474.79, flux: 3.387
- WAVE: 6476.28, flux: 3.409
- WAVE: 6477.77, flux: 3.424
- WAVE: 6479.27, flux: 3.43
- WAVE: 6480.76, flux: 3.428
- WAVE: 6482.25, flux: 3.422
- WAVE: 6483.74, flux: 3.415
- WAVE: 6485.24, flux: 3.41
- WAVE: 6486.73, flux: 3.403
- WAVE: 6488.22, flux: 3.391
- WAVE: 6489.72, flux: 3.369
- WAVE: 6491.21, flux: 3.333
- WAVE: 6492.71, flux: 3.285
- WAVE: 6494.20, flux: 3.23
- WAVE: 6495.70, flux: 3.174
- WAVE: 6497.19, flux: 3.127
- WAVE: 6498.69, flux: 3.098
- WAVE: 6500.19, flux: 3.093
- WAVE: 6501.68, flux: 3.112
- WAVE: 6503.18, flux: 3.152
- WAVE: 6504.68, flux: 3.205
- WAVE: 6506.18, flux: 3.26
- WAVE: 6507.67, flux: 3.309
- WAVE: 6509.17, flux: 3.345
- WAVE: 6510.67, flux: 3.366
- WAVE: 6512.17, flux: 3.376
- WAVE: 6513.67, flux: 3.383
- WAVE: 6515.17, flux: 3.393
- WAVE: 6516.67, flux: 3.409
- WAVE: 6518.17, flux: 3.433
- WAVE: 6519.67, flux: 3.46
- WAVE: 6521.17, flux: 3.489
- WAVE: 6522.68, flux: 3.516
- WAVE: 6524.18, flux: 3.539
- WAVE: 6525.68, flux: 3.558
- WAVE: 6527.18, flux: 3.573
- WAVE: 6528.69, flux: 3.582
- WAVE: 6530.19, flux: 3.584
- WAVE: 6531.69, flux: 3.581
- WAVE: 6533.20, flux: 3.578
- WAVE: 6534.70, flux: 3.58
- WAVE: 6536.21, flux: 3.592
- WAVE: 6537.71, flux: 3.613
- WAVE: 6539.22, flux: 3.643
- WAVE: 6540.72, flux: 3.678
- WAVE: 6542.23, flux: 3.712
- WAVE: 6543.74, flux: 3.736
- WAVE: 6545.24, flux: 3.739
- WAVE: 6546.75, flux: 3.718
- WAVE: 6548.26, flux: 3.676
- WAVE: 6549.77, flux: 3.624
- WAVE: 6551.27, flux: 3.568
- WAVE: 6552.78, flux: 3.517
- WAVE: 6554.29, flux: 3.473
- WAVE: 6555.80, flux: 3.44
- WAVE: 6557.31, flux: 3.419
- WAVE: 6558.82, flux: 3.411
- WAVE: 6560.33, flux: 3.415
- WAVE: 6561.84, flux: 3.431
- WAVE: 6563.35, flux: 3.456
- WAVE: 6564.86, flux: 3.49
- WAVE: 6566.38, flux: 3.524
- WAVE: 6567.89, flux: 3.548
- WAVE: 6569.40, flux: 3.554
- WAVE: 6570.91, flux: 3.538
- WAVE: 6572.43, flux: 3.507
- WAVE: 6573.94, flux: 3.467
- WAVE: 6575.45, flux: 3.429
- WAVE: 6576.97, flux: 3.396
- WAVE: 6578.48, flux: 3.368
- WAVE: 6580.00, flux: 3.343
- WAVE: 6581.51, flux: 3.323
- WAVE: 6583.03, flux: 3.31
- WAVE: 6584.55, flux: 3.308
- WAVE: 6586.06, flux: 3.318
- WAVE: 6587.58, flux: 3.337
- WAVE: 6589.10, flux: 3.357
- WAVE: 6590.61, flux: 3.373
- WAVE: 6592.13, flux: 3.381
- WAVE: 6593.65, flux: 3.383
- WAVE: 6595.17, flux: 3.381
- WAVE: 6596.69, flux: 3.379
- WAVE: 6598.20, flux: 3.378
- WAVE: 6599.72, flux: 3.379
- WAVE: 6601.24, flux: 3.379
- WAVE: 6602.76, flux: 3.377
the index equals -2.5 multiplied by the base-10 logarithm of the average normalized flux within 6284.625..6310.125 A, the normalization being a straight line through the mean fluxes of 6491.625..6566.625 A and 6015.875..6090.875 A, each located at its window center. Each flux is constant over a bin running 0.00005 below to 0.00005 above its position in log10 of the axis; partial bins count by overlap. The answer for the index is 0.24 mag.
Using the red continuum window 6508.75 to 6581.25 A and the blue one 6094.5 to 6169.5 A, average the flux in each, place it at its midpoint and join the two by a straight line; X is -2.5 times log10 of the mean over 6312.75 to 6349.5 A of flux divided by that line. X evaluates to 0.05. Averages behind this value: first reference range 2.79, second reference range 3.52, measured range 2.99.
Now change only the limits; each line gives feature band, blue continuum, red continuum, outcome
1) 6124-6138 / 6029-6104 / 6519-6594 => 0.05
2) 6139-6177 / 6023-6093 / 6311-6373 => 0.10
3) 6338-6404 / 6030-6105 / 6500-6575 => 0.11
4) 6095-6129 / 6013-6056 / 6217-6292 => -0.14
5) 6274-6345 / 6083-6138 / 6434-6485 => 0.13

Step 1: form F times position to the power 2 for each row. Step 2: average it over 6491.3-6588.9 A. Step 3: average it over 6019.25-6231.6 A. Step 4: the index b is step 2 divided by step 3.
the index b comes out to 1.5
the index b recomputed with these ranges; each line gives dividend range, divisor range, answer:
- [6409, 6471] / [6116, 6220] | 1.38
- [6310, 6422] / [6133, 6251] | 1.36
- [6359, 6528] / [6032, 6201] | 1.30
